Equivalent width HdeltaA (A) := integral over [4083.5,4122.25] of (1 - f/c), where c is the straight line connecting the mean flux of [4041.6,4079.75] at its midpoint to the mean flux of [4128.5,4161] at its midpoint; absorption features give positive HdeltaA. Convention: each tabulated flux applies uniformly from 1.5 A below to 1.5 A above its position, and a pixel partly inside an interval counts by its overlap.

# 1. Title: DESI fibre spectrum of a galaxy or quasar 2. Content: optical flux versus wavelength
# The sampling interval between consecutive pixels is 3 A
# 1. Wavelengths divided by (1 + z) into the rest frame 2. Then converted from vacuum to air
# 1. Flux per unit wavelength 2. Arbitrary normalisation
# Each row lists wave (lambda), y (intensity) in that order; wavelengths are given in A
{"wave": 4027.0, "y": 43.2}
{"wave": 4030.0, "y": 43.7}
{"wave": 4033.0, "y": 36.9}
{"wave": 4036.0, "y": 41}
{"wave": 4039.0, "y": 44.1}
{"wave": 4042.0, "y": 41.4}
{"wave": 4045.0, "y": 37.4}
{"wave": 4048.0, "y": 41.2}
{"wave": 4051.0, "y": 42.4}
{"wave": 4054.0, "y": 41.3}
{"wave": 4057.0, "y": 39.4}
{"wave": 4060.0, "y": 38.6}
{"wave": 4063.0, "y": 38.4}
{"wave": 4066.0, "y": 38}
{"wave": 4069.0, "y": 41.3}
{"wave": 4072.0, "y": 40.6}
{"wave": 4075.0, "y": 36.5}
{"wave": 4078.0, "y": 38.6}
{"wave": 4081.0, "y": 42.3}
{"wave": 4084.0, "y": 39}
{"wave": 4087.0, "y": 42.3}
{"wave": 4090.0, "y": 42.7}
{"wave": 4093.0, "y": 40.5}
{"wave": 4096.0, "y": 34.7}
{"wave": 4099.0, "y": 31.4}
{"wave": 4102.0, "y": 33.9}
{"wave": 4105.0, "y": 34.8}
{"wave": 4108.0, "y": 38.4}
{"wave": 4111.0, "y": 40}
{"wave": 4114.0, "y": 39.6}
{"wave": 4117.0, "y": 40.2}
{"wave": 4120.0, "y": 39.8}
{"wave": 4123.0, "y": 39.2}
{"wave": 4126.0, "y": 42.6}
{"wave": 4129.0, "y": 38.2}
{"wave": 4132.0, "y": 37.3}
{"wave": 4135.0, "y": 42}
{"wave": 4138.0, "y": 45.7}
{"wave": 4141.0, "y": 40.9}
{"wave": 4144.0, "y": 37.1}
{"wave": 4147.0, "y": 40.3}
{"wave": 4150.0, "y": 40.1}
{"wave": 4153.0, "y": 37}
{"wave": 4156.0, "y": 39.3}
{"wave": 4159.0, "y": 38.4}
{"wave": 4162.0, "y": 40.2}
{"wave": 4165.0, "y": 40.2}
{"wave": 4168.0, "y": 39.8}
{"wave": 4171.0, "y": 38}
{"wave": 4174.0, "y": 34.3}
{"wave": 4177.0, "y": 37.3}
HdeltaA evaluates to 1.4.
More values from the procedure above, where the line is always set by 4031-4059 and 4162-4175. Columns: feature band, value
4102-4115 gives 0.61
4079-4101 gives 0.53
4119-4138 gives -0.56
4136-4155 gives -0.66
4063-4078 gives 0.44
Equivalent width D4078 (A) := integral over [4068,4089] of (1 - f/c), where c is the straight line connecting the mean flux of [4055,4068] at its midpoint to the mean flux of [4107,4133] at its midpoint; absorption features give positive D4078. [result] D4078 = -0.6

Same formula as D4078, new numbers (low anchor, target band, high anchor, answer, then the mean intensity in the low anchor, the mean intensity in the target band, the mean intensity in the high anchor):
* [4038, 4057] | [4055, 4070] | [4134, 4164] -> 0.7 A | 41.1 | 39.1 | 40.1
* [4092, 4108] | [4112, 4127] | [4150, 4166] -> -1.5 A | 35.2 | 40.2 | 39.1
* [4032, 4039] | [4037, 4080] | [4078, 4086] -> 0.3 A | 40.2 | 40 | 40.4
